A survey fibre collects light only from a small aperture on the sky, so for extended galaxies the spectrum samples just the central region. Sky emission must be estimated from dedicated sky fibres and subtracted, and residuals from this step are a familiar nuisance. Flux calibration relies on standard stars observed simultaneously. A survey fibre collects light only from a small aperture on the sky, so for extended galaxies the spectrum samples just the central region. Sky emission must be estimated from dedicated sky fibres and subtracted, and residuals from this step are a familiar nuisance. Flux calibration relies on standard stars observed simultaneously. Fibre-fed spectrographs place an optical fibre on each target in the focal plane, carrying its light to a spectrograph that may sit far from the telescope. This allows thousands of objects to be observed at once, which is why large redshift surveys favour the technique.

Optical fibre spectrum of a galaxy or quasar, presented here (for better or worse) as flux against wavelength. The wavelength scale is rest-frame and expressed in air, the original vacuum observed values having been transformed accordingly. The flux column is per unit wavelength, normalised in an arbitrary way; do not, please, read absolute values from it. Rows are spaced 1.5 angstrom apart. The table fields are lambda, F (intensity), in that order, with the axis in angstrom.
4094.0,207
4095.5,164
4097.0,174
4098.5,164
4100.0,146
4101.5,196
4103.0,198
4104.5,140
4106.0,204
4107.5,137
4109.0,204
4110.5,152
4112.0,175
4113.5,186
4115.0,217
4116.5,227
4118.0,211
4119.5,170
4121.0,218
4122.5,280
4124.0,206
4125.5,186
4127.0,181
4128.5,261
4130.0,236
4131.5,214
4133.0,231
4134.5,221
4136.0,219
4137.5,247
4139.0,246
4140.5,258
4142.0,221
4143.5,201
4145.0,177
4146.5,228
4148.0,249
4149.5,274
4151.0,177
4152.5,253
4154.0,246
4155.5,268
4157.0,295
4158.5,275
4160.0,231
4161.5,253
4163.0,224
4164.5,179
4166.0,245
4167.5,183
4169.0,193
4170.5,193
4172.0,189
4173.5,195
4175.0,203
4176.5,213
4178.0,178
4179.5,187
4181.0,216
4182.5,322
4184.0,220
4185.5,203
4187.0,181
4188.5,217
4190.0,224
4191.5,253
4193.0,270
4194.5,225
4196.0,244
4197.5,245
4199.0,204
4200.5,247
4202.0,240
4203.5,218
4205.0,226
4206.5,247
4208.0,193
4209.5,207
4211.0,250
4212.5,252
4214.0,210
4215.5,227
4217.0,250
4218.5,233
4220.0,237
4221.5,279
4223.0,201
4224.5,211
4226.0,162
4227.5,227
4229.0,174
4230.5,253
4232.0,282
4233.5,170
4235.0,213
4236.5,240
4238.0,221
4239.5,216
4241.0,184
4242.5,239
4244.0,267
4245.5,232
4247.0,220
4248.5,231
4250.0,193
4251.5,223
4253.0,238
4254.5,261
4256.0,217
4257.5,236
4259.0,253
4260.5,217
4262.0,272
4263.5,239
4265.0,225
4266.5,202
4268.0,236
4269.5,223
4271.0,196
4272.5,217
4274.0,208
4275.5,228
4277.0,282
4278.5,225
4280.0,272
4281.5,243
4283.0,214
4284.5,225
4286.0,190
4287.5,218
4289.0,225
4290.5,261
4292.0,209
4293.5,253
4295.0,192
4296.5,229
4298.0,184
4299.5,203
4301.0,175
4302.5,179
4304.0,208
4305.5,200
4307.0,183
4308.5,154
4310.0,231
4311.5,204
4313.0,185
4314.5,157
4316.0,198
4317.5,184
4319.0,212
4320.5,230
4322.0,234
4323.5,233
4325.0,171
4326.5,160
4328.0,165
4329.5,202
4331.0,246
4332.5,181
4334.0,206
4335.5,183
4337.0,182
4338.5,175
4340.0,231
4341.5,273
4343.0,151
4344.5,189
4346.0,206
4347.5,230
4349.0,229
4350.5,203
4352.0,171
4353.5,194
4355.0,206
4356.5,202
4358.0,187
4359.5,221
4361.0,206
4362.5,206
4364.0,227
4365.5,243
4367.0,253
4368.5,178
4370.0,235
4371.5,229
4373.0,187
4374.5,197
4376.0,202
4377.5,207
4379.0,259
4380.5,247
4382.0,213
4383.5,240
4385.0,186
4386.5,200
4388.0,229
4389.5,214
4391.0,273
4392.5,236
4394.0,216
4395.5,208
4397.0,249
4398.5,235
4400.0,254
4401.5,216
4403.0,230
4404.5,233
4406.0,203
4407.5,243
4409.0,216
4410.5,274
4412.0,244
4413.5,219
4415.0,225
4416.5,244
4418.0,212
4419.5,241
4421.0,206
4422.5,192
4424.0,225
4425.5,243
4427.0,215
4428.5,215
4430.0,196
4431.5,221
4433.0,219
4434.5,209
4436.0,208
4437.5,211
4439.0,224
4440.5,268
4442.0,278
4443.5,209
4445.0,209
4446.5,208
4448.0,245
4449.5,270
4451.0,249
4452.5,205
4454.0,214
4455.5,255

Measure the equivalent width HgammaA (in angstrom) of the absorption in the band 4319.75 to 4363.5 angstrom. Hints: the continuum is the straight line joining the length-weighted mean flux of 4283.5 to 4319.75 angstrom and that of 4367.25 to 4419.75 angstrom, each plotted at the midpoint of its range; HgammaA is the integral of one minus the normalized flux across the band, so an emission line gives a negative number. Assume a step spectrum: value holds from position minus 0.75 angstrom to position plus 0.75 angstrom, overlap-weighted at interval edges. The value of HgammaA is 2.0 angstrom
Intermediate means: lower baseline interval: 203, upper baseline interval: 226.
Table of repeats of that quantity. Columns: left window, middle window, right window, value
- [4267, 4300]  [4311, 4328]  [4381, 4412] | 2.3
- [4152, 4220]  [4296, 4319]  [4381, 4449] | 3.5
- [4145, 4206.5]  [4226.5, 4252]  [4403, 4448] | 0.5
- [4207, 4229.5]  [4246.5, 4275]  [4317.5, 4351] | -1.5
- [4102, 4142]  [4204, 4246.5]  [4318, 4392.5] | -3.1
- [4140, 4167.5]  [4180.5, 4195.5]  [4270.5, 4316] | -0.3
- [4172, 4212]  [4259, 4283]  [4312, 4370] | -2.2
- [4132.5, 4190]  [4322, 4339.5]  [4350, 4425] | 2.2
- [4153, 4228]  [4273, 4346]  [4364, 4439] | 5.7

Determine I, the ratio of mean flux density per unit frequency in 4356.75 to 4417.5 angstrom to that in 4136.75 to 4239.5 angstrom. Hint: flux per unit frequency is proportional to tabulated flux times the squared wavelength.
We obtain 1.09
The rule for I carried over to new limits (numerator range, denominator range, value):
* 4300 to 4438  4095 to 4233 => 1.07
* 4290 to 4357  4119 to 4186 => 0.97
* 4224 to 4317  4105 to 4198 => 1.05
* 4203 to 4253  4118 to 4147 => 1.06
